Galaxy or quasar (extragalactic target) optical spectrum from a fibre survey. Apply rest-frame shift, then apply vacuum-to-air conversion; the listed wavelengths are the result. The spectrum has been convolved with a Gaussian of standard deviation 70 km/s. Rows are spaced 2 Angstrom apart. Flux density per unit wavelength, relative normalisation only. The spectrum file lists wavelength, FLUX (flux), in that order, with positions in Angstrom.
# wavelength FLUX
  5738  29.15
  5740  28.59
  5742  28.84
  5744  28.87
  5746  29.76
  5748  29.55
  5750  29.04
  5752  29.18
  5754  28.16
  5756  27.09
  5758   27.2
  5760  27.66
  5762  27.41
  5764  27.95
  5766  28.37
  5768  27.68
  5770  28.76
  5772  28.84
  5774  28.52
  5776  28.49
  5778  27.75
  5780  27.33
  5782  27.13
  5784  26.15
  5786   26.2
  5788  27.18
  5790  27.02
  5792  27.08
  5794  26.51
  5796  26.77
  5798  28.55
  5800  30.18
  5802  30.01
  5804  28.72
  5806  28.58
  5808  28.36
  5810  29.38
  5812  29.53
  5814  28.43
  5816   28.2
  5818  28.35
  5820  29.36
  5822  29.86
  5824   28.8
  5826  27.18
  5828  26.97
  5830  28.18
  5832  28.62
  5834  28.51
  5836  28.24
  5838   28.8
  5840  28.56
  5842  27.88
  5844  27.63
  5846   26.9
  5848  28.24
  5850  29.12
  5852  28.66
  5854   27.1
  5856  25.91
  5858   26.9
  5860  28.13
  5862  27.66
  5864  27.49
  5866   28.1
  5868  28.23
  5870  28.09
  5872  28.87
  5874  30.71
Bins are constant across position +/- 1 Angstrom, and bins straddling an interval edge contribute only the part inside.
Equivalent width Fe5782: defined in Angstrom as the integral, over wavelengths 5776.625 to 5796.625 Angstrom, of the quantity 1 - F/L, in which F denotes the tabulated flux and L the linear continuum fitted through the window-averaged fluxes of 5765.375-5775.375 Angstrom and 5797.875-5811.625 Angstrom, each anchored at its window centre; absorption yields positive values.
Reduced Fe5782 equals 1.3 Angstrom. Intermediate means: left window 28.4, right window 29.2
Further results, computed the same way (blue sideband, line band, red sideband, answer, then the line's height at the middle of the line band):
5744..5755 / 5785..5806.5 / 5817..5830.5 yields 0.6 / 28.7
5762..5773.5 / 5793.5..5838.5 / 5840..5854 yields -0.7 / 28.1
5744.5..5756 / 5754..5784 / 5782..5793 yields 0.0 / 27.8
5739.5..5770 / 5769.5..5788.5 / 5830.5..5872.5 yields 0.4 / 28.3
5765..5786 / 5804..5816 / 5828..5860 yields -0.4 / 27.9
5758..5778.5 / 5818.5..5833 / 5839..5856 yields -0.2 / 27.9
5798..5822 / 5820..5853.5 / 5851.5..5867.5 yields -0.1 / 28.2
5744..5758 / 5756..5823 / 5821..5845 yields 0.9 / 28.5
